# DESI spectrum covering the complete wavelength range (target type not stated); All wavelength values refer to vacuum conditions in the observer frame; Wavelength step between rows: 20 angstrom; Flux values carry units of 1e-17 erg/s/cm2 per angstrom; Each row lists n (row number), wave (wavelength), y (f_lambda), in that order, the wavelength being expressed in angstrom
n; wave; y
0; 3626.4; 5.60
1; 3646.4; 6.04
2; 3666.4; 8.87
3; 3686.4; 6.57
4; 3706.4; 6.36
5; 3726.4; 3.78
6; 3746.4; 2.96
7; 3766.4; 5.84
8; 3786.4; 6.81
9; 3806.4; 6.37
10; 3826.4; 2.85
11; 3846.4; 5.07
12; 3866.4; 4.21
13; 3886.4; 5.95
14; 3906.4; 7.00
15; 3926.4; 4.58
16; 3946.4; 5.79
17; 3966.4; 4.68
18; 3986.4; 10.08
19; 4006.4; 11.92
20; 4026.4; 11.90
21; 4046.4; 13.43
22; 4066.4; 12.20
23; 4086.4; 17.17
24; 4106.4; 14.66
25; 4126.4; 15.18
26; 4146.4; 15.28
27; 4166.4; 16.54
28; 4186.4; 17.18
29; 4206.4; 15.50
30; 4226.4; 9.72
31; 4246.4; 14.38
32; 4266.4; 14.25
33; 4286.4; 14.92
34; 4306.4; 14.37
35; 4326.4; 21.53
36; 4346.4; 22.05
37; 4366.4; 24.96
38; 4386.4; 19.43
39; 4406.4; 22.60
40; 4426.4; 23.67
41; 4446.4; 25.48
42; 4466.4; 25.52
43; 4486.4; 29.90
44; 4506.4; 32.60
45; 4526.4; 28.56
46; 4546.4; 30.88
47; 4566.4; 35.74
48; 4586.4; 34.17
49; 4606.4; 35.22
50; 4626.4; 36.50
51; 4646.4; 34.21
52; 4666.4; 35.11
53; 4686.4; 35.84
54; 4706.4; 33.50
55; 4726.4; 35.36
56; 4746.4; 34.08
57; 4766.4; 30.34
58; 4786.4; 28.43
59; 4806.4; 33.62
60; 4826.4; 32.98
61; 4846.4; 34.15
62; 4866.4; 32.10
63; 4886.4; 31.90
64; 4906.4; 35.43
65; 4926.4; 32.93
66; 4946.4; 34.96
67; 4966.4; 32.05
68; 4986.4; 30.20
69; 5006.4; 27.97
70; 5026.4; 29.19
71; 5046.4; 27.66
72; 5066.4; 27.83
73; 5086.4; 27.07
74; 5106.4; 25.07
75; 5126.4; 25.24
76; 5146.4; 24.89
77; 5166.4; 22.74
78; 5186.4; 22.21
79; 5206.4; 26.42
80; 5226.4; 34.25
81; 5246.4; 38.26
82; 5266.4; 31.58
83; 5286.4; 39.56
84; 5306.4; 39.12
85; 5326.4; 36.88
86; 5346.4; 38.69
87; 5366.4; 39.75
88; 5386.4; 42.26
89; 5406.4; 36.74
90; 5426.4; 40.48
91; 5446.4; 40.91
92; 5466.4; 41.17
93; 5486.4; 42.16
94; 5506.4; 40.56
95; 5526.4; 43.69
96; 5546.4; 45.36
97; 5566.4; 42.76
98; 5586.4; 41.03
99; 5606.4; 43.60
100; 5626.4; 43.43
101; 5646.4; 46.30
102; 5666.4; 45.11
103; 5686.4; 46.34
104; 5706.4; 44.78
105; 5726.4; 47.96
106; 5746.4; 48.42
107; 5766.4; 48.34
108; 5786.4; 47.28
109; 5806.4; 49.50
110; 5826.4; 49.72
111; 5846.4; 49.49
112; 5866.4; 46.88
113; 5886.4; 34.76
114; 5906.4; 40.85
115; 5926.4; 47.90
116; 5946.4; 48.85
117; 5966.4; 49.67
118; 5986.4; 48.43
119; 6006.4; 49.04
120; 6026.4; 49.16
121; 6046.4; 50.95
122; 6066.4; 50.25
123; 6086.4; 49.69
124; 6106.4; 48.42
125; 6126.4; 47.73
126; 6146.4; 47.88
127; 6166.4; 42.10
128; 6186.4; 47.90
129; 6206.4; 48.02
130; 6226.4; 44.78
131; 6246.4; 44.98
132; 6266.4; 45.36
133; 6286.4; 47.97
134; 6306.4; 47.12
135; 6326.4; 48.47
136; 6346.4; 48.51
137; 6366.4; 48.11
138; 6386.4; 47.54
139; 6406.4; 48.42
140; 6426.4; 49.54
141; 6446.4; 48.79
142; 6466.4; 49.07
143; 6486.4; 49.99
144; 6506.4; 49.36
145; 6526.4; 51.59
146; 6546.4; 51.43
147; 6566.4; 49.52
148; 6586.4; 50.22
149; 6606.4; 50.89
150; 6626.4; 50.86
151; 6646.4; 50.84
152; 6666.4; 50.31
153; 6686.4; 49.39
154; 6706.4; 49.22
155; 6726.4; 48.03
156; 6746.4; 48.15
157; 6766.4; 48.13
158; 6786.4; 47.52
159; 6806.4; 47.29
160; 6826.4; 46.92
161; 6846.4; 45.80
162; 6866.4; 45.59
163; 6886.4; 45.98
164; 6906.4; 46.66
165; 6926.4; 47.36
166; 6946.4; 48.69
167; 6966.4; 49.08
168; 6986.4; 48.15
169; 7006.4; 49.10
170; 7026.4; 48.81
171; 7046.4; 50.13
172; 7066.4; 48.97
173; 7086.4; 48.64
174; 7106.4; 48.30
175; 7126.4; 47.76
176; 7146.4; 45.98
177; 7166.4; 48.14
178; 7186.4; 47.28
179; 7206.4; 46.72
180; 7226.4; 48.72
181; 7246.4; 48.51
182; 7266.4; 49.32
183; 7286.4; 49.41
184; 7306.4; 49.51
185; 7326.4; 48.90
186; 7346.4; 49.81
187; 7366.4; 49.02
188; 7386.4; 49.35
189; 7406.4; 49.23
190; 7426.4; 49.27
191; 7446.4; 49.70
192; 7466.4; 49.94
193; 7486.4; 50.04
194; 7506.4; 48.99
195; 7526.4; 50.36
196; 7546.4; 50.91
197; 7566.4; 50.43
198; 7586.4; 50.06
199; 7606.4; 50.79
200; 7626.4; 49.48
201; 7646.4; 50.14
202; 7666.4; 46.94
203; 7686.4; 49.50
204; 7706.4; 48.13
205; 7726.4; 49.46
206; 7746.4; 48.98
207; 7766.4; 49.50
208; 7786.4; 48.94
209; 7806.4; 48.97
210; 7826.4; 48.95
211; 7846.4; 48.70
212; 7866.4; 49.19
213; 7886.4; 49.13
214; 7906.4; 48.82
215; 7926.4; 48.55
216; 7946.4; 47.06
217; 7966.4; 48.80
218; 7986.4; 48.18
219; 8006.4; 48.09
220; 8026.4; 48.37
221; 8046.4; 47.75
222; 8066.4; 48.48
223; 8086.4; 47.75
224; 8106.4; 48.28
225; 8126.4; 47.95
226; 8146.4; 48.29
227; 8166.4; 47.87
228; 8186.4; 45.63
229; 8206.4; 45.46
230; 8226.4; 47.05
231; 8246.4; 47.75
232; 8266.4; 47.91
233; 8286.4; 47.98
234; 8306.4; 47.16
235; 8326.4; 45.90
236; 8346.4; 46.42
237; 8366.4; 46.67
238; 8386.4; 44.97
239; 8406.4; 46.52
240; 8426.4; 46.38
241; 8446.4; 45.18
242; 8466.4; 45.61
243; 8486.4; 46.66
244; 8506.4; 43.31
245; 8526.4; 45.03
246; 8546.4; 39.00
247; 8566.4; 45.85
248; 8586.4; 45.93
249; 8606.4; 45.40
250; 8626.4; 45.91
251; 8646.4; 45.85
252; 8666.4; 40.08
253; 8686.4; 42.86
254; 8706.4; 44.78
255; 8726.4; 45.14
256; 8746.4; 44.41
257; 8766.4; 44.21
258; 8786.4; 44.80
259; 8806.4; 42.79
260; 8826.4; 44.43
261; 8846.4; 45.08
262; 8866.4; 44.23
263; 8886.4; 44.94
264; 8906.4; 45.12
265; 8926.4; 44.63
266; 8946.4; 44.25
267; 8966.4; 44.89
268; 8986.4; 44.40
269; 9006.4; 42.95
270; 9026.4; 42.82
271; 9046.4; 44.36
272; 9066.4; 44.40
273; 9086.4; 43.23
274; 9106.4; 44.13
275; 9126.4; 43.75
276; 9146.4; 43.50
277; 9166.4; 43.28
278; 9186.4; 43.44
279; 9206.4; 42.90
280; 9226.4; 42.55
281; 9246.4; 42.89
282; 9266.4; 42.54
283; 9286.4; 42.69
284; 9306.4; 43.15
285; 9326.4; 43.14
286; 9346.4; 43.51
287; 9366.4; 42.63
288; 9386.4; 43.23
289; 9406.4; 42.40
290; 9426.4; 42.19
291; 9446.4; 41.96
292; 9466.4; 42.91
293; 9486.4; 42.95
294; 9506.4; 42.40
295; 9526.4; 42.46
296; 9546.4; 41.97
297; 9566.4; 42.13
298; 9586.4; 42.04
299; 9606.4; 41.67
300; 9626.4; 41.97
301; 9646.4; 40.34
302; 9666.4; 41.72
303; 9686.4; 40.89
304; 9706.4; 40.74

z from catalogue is 0.00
